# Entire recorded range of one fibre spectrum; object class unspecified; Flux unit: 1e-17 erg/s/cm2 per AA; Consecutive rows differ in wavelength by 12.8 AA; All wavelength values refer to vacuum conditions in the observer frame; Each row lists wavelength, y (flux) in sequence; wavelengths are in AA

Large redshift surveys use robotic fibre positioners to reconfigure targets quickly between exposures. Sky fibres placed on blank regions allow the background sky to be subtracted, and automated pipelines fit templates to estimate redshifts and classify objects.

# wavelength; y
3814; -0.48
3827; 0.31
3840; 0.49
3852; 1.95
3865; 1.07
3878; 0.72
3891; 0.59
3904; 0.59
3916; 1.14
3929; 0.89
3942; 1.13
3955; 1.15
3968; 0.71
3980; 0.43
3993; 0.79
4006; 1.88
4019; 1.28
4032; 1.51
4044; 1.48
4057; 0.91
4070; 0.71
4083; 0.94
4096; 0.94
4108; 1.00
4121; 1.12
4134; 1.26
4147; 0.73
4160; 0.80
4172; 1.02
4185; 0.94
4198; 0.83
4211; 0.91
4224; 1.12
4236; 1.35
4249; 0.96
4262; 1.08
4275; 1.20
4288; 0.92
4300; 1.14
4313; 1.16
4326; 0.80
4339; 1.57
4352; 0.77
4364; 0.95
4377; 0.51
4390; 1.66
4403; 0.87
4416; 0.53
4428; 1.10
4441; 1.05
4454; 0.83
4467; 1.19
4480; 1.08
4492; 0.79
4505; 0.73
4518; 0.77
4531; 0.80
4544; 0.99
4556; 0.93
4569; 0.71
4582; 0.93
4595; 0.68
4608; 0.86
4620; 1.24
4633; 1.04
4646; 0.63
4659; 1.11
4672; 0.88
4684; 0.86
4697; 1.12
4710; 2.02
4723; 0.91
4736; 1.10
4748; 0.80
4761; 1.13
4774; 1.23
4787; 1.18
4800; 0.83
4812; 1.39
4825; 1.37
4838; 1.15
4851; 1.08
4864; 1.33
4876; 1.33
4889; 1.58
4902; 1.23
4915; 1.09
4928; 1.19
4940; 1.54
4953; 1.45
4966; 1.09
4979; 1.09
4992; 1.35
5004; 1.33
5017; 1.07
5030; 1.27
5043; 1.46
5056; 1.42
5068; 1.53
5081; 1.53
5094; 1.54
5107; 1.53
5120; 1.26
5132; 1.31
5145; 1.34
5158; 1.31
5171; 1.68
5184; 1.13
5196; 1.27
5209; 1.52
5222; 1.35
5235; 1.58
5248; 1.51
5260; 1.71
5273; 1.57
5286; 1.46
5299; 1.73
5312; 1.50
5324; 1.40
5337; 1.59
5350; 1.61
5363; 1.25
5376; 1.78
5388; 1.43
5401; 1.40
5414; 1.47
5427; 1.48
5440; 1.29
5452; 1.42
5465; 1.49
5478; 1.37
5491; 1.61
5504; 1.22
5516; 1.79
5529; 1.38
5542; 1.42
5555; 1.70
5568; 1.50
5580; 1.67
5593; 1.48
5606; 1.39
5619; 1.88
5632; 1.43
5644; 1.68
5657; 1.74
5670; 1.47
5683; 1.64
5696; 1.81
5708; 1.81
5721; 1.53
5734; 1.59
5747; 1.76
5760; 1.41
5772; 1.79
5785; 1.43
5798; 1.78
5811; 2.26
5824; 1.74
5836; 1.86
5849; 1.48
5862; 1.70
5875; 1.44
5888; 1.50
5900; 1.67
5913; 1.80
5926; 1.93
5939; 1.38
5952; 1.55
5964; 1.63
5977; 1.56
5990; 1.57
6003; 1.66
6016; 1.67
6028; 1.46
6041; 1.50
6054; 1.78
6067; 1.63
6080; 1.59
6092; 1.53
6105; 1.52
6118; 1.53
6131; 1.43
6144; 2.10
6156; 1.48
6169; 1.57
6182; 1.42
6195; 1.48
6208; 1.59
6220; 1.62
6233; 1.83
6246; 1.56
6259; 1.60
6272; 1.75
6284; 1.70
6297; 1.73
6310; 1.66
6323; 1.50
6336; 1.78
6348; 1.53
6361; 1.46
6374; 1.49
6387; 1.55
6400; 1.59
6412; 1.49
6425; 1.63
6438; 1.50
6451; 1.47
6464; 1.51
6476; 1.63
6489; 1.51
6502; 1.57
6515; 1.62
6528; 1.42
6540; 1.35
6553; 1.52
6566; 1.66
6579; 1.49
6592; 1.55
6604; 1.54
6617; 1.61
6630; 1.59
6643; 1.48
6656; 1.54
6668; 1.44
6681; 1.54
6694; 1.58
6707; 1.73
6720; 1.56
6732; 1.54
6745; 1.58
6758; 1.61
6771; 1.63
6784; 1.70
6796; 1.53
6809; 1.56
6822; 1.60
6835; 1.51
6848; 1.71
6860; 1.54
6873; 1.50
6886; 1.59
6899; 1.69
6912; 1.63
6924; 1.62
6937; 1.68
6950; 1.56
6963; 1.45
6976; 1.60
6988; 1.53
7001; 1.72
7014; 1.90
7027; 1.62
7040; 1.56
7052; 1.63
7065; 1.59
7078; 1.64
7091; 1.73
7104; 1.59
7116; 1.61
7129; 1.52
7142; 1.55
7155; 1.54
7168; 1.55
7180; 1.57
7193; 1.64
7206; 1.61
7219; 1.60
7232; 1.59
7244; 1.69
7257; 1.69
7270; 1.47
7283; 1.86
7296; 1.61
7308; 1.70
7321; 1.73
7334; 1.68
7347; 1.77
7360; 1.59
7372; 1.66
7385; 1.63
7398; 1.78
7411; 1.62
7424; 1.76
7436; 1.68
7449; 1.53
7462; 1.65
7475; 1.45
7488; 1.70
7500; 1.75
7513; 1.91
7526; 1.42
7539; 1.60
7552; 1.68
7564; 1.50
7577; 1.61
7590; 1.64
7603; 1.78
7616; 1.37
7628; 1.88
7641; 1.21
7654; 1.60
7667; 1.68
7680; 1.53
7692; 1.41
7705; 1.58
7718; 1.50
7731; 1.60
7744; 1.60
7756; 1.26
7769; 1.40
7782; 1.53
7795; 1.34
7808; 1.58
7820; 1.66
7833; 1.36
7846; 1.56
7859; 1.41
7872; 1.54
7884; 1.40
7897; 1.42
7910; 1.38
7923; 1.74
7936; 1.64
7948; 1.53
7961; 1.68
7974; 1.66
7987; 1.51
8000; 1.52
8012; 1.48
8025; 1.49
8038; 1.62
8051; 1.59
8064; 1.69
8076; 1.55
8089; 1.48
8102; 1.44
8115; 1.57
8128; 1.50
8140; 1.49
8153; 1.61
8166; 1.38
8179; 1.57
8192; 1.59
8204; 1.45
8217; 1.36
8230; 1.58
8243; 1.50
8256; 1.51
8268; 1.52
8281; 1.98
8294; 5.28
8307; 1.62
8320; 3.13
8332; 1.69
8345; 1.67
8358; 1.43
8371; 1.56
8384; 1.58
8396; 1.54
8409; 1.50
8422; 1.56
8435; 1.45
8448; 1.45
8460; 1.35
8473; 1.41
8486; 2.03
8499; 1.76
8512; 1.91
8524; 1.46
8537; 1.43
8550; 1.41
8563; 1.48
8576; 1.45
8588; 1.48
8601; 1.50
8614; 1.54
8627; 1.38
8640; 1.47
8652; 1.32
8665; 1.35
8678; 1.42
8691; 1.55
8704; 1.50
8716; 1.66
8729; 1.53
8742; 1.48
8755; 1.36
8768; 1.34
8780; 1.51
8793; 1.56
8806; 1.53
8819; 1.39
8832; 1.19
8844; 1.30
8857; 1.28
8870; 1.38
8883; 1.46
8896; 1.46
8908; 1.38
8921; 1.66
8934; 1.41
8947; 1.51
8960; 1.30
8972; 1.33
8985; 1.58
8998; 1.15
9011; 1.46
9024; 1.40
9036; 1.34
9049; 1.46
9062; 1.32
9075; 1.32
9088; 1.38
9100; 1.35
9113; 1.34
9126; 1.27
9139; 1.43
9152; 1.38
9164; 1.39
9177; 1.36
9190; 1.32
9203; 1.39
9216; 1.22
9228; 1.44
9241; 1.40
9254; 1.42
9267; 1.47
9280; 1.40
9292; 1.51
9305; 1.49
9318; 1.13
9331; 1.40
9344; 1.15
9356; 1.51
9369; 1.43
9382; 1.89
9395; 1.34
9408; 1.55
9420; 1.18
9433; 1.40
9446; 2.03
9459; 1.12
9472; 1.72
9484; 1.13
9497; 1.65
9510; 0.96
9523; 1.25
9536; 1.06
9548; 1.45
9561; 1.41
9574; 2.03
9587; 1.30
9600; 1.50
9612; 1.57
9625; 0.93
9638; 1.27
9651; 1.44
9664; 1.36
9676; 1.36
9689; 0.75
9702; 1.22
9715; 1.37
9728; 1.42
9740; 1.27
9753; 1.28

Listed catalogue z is 0.264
